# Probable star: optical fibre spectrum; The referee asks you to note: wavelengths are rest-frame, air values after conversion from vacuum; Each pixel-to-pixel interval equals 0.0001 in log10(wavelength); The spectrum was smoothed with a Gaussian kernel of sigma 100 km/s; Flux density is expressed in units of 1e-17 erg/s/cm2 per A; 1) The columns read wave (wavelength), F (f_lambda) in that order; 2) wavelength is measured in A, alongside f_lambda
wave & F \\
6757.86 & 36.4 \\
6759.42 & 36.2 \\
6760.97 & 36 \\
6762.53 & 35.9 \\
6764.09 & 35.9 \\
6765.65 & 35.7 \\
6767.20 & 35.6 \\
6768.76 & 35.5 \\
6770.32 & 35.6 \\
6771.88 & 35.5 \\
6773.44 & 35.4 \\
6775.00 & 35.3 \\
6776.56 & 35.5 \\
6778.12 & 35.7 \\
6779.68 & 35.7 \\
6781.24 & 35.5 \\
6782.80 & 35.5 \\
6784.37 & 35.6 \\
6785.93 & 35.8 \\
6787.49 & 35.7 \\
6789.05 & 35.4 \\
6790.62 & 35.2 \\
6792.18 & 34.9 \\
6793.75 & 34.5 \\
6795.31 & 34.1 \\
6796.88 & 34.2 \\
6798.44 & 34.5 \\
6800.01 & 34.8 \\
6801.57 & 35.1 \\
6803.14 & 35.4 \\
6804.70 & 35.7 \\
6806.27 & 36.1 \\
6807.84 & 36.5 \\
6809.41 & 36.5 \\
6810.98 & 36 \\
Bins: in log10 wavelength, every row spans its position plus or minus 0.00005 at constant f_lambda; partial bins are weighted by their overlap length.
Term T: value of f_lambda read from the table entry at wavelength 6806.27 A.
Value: 36.1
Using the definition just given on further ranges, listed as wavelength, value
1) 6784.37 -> 35.6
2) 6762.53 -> 35.9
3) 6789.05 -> 35.4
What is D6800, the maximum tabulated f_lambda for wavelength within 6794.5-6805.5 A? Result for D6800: 35.7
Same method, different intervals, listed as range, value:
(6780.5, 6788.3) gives 35.8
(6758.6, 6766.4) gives 36.2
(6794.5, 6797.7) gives 34.2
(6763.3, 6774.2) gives 35.9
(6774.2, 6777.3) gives 35.5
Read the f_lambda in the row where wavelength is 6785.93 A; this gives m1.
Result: 35.8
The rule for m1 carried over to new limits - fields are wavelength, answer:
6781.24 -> 35.5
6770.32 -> 35.6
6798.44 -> 34.5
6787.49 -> 35.7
